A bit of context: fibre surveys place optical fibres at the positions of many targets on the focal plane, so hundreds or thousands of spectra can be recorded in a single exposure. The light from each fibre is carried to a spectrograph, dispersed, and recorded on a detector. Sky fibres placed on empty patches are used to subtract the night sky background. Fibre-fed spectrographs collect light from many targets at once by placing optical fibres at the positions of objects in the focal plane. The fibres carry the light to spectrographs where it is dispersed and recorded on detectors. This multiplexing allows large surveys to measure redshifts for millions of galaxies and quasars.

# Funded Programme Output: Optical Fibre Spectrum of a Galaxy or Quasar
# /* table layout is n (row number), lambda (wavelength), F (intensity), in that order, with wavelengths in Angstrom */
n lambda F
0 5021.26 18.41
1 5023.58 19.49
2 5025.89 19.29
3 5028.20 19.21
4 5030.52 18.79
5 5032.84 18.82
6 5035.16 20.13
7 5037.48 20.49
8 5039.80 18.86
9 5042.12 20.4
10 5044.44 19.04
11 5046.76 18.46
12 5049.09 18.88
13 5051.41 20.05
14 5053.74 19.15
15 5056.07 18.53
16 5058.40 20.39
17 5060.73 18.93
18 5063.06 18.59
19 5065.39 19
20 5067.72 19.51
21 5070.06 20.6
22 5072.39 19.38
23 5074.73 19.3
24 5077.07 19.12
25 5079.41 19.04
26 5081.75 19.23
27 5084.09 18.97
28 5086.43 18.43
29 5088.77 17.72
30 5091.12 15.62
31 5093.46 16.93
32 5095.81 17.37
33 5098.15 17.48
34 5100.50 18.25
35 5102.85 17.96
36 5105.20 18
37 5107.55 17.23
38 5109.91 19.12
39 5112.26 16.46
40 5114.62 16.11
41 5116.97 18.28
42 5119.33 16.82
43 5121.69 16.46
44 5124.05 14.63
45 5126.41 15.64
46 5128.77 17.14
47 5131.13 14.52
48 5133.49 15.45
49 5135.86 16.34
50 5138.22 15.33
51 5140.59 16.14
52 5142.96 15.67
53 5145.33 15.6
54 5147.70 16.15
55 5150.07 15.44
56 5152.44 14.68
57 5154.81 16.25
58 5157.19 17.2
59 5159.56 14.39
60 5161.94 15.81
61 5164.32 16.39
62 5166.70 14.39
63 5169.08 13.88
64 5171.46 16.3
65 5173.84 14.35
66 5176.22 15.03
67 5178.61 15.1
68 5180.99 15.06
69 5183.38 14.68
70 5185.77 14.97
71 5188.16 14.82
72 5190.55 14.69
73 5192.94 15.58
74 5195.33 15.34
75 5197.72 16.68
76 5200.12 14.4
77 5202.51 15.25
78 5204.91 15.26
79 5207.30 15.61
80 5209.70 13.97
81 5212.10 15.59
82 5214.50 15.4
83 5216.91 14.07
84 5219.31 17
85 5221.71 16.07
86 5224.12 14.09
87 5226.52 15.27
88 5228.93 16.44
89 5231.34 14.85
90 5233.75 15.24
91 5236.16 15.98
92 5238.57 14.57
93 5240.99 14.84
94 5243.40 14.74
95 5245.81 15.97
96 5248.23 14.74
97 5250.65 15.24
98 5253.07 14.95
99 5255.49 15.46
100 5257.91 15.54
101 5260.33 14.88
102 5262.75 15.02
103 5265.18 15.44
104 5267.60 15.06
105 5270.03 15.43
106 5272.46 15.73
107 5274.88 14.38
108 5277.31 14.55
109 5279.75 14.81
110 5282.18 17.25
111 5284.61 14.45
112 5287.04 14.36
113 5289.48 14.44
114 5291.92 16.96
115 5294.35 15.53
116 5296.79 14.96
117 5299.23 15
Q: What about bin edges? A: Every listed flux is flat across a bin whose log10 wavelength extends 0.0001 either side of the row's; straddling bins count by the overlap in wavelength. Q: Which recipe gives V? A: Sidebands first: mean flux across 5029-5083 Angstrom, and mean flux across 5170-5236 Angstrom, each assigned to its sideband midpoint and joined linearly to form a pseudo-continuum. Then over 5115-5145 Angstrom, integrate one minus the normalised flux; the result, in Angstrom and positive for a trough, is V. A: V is 2.17 Angstrom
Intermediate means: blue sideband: 19.3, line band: 16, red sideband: 15.2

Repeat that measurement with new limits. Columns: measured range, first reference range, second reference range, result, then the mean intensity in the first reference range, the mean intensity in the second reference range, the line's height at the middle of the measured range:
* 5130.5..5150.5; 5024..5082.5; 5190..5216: 1.5 Angstrom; 19.3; 15.3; 17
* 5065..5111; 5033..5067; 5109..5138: -1.5 Angstrom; 19.3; 16.4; 17.8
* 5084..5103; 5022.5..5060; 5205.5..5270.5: 0.8 Angstrom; 19.4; 15.2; 18.3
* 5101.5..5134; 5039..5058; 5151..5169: 0.3 Angstrom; 19.2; 15.5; 16.9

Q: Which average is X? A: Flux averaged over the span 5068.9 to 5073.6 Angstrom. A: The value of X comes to 20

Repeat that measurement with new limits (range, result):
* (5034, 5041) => 19.8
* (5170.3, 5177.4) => 15.2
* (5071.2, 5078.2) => 19.3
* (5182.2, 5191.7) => 14.8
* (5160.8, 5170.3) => 15.1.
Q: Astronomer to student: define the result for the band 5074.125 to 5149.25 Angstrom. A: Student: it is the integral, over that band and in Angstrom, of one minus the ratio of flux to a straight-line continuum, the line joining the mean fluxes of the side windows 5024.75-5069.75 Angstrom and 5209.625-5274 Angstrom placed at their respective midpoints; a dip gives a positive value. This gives 3.9 Angstrom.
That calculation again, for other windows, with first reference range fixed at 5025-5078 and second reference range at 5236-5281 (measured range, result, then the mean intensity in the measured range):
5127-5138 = 1.2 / 15.8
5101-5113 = 0.3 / 17.8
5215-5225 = 0.3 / 15.3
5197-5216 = 1.1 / 15.2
